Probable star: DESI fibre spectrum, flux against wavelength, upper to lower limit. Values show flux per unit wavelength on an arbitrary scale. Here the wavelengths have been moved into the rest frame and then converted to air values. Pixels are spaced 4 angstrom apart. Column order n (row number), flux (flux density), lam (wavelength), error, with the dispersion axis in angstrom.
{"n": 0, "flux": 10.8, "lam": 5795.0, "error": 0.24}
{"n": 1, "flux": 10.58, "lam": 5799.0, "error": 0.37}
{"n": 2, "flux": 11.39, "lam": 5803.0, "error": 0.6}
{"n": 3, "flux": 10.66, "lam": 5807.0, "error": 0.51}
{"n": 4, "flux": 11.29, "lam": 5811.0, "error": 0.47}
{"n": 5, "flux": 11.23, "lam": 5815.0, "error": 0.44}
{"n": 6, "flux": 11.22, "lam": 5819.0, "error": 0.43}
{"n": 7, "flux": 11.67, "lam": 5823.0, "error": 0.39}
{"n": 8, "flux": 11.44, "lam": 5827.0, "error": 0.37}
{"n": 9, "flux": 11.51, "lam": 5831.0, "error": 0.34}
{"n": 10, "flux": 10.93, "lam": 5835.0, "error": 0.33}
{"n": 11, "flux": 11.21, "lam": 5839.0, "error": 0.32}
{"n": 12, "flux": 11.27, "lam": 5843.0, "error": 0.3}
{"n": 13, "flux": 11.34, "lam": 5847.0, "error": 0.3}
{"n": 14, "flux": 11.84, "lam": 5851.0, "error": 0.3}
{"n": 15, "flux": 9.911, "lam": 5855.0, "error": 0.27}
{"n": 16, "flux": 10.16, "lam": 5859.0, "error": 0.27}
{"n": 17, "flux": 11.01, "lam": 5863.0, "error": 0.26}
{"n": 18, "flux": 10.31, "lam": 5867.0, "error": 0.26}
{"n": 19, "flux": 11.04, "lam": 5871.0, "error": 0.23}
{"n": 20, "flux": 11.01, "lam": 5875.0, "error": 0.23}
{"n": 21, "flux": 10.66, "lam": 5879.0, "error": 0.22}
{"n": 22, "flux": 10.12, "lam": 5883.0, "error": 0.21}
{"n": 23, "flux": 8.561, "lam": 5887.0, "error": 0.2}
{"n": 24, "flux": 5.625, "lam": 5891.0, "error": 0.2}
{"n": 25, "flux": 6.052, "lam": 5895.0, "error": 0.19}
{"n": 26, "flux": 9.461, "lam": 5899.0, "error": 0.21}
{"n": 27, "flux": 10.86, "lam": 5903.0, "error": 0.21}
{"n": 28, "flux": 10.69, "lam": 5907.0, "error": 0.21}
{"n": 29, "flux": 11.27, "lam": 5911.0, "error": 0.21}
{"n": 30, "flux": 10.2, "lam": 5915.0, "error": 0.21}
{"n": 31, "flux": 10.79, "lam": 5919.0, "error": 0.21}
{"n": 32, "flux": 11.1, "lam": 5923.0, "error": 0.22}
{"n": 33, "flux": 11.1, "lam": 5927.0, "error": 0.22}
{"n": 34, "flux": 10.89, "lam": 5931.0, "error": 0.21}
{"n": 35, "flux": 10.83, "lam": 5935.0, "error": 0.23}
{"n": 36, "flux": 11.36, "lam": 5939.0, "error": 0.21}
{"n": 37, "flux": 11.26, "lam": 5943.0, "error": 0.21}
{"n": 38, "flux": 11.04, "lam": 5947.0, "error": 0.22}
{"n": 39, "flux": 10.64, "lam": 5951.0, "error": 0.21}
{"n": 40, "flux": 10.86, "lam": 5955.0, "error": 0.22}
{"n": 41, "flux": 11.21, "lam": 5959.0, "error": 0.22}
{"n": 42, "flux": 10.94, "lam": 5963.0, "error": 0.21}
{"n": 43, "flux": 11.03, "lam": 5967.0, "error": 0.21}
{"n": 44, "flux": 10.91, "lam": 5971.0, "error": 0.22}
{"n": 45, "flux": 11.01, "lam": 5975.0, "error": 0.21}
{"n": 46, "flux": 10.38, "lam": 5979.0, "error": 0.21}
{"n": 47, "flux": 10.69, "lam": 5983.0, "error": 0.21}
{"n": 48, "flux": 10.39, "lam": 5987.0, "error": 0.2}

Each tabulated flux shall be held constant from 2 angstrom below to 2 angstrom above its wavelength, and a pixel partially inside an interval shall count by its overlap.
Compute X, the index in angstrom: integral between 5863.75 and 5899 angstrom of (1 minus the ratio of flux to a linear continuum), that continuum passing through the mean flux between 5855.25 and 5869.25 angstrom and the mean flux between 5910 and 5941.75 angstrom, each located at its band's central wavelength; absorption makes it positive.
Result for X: 4.4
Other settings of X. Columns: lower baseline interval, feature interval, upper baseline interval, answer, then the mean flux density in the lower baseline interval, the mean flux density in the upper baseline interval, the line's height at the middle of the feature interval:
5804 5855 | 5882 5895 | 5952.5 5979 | 4.1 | 11.2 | 10.9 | 11.1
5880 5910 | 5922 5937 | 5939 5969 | -1.2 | 8.91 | 11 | 10.1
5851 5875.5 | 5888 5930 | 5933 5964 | 4.4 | 10.7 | 11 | 10.8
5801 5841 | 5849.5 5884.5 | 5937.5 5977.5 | 1.6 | 11.3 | 11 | 11.2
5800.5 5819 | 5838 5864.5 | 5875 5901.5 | -3.0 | 11.1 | 8.66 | 9.82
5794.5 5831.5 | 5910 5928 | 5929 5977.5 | 0.3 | 11.2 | 11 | 11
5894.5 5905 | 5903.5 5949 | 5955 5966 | -4.5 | 9.18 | 11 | 9.99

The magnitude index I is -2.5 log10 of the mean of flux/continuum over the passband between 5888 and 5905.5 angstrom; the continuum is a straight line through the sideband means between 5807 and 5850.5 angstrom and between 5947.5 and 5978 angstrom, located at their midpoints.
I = 0.34 mag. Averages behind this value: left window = 11.3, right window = 10.9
